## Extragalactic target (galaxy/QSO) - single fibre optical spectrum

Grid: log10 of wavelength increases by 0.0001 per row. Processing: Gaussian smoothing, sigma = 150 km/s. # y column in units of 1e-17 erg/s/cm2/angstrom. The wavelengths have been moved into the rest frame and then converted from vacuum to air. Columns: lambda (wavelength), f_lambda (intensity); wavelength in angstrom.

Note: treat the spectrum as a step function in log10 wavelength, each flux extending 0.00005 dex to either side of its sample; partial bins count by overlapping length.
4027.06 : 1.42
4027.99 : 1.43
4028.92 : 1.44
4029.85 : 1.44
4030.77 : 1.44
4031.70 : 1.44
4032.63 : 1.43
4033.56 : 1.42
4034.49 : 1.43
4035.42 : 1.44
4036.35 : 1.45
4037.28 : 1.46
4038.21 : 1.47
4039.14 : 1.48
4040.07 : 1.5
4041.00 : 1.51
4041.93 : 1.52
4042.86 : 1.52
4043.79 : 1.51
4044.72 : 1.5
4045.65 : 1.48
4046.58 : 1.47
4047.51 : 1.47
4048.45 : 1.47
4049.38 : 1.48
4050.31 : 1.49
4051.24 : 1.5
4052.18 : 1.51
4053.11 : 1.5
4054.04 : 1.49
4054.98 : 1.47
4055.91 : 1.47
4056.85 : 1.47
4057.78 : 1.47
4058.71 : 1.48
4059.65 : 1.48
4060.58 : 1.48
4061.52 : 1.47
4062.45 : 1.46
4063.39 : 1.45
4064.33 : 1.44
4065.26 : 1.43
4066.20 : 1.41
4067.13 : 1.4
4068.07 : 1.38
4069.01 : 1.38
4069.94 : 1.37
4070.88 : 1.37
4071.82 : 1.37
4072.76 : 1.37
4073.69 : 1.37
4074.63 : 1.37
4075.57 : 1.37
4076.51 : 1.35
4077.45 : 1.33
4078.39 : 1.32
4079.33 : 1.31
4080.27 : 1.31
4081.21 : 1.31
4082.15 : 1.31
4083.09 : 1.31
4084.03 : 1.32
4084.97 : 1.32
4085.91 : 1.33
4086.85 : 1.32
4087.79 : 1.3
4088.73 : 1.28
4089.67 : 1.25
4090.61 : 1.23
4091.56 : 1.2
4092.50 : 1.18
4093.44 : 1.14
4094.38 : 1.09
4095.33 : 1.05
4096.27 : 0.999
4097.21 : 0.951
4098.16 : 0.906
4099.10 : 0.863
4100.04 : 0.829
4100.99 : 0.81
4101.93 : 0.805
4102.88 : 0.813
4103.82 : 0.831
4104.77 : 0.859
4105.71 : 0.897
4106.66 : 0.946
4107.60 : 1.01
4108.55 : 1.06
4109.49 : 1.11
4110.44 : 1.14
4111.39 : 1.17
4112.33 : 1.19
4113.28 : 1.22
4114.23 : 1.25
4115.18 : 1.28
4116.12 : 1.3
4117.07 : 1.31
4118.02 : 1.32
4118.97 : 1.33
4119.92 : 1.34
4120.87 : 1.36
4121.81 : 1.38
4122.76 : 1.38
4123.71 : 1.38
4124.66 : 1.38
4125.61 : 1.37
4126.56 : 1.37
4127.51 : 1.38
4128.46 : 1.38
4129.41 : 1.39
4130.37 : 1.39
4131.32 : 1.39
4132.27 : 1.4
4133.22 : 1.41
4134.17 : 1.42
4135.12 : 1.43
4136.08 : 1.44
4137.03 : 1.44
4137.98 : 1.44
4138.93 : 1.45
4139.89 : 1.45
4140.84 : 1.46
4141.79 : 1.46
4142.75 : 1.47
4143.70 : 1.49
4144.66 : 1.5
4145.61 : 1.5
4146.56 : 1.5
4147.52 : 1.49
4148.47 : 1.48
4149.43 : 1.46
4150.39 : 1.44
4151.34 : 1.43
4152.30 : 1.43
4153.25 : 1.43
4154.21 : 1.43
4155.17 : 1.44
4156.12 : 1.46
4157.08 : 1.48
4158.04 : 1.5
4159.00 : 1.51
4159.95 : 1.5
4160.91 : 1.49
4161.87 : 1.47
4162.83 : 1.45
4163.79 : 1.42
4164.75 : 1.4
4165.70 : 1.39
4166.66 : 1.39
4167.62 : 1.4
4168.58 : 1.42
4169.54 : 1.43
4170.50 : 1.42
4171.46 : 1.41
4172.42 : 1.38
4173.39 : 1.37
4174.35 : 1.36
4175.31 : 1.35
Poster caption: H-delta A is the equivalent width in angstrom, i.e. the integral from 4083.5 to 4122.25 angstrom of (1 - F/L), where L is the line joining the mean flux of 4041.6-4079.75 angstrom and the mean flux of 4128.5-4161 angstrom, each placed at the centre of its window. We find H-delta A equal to 8.5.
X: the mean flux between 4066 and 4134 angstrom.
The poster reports 1.23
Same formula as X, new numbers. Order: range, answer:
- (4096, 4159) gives 1.29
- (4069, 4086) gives 1.34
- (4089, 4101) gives 1.05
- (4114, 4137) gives 1.37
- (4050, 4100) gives 1.32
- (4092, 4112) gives 0.977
